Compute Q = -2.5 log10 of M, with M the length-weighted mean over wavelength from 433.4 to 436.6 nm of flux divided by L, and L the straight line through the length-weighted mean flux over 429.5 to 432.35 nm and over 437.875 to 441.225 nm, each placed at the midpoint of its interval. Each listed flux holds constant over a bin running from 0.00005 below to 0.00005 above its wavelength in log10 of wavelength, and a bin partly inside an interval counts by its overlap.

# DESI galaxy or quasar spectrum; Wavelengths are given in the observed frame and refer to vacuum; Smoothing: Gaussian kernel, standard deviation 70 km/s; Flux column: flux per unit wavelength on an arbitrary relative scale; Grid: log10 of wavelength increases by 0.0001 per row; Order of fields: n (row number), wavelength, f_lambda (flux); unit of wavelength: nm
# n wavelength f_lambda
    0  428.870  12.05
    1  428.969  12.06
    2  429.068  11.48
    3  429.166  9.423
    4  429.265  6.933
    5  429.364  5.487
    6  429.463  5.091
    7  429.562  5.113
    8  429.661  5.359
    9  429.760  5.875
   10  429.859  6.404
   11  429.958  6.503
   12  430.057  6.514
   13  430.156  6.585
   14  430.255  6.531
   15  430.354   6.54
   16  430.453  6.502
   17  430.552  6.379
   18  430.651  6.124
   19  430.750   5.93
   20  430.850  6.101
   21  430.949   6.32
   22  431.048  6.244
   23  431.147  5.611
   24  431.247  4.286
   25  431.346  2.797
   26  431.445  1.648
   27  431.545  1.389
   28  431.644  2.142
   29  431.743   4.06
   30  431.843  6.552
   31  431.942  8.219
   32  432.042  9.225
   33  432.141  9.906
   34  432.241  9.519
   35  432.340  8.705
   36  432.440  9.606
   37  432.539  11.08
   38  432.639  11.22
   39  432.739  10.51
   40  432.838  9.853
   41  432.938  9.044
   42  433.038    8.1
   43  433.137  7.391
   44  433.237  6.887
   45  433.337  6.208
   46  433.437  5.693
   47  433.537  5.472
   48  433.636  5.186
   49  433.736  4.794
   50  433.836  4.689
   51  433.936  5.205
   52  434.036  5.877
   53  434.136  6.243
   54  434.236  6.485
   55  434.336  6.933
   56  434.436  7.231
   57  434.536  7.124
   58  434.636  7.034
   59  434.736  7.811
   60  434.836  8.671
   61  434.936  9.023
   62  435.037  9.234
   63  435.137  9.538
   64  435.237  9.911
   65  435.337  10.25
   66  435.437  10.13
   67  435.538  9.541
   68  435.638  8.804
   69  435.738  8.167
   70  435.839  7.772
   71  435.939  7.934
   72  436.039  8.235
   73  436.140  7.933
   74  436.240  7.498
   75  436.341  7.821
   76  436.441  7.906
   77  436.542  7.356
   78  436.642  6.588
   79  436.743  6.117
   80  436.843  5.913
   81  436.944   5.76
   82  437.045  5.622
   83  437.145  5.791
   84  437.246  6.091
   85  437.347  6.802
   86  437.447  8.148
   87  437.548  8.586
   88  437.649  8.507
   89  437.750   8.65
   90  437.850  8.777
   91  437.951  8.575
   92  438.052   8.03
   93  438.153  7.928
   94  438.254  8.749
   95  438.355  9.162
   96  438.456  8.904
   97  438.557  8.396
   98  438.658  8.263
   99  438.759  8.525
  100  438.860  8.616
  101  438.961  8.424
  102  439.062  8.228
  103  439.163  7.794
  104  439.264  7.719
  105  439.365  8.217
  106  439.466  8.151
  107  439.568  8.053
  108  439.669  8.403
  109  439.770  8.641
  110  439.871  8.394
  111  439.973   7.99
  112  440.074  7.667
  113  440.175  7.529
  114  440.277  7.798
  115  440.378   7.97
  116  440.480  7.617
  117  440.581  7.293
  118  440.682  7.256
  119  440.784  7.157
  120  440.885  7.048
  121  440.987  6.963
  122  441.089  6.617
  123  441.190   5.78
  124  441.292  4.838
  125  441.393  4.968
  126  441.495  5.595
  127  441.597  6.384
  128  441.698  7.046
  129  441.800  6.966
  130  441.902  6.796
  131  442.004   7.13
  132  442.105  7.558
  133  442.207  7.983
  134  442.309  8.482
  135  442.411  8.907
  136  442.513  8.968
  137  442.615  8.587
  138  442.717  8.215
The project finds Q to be -0.10 mag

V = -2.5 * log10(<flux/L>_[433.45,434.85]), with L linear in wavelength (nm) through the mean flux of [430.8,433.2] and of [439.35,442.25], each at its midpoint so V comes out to 0.14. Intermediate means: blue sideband 7.07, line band 6.27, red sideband 7.22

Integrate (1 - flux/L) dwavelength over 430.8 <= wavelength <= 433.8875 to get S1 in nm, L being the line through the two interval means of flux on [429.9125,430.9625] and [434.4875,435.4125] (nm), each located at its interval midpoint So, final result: 0.29 nm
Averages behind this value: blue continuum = 6.37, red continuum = 8.78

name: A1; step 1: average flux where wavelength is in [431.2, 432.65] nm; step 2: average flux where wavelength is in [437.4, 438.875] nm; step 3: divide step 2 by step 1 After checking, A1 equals 1.3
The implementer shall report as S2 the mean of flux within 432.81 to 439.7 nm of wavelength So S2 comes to 7.68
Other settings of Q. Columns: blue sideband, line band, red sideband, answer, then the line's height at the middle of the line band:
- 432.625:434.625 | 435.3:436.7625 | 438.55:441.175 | -0.125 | 7.28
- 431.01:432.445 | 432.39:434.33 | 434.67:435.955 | -0.028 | 7.29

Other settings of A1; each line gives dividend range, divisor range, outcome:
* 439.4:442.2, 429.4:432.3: 1.23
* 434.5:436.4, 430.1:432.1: 1.56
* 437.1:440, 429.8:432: 1.50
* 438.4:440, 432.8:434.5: 1.27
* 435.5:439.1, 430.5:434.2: 1.19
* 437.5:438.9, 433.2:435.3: 1.23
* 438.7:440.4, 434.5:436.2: 0.94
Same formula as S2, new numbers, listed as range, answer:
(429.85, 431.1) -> 6.36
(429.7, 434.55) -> 6.6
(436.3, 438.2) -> 7.31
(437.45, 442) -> 7.7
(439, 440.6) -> 7.98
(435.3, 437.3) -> 7.54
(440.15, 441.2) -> 7.23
